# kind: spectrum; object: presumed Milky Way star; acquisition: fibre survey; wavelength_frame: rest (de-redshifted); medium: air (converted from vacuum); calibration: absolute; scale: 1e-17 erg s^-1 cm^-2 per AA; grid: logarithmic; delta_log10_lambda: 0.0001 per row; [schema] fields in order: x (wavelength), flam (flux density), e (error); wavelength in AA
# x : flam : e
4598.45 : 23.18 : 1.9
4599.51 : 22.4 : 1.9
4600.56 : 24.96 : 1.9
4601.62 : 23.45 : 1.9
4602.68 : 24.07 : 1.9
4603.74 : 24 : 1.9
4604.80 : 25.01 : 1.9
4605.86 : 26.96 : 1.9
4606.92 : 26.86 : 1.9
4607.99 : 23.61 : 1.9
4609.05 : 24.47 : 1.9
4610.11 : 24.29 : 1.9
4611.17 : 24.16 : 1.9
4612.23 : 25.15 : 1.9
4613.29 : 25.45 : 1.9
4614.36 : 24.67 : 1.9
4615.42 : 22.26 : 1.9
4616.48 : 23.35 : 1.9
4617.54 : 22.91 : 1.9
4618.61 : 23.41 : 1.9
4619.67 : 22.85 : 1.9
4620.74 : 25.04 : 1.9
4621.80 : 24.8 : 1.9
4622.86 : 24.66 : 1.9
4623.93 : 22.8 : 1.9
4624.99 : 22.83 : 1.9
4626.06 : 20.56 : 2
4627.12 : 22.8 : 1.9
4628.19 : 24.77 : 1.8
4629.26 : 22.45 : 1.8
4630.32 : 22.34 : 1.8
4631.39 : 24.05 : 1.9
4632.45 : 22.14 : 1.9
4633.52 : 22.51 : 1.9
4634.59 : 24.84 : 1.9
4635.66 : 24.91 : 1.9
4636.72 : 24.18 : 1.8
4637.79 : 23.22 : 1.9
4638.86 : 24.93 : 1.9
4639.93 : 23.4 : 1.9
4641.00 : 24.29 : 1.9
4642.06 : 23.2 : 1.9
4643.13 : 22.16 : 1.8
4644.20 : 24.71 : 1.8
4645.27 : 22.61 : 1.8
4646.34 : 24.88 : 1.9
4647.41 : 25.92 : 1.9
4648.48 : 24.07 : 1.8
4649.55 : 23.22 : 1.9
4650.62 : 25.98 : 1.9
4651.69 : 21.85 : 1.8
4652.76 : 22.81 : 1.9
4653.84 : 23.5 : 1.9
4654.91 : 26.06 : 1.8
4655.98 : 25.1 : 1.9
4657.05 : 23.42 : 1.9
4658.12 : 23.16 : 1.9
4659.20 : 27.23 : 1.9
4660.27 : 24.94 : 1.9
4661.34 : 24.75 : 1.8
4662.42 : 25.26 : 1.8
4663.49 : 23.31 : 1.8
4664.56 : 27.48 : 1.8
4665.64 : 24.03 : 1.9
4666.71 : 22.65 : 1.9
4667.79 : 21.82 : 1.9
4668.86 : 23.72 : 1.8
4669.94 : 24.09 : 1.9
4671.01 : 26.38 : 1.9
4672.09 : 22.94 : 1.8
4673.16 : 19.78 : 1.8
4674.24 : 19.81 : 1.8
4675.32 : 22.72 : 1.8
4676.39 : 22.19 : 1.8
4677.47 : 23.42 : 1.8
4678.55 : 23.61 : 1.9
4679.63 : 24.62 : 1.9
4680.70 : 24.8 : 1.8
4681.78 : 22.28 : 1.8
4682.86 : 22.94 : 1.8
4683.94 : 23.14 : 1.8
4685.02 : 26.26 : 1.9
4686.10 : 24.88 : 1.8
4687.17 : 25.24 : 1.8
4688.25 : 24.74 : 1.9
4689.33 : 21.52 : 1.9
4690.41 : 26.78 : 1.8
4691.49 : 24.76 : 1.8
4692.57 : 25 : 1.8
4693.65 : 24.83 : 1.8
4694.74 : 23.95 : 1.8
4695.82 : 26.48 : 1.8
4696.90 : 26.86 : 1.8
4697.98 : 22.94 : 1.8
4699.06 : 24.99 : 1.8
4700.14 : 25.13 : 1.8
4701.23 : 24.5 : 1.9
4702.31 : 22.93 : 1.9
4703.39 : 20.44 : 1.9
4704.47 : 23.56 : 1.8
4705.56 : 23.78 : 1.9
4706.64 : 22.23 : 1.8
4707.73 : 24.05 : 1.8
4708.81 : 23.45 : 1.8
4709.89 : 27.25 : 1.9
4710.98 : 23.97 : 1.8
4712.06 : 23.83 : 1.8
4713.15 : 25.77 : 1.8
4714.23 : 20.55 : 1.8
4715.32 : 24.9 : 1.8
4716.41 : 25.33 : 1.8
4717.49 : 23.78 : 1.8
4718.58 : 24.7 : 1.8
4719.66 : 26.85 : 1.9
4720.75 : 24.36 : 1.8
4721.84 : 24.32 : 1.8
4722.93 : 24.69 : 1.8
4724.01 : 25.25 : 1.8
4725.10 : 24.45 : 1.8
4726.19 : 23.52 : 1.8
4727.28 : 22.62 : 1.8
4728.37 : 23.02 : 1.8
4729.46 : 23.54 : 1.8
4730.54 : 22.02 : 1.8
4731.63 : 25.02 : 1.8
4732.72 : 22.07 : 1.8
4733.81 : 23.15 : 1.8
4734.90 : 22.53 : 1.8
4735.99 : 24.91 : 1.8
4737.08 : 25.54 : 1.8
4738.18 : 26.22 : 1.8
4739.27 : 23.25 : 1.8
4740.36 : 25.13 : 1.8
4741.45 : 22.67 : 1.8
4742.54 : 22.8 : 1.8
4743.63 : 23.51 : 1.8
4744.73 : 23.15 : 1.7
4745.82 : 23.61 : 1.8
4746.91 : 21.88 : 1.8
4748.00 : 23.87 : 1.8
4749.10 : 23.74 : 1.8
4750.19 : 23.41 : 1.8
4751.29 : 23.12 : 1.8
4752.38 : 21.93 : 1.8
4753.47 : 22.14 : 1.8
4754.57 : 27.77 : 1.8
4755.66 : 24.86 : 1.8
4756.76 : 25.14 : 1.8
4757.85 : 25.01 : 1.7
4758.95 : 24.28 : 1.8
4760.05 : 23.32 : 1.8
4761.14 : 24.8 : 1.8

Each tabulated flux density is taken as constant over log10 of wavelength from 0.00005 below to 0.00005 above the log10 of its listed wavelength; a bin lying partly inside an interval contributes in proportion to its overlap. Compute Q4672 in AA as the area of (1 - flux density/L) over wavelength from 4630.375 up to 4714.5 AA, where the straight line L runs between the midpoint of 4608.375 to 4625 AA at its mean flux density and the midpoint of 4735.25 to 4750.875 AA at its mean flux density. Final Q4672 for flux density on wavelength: -0.24 AA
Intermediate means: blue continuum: 24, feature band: 24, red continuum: 23.8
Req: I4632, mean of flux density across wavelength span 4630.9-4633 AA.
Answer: 23.1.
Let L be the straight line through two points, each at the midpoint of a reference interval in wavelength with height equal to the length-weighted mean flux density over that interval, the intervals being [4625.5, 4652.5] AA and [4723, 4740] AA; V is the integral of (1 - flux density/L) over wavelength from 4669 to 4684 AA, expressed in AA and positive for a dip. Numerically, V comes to 0.4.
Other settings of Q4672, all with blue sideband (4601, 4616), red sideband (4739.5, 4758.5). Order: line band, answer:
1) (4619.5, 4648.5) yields 0.9 AA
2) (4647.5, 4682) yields 0.6 AA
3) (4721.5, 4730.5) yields 0.0 AA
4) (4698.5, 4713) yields 0.1 AA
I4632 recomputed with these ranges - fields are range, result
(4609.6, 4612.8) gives 24.6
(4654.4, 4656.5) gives 25.6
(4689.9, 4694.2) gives 25.3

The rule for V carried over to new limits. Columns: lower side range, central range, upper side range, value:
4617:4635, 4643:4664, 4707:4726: -0.6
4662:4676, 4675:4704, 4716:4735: -0.7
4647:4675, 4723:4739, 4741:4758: -0.1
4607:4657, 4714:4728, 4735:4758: -0.2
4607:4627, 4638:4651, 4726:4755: -0.2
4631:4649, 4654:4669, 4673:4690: -0.6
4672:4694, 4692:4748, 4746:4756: -0.9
